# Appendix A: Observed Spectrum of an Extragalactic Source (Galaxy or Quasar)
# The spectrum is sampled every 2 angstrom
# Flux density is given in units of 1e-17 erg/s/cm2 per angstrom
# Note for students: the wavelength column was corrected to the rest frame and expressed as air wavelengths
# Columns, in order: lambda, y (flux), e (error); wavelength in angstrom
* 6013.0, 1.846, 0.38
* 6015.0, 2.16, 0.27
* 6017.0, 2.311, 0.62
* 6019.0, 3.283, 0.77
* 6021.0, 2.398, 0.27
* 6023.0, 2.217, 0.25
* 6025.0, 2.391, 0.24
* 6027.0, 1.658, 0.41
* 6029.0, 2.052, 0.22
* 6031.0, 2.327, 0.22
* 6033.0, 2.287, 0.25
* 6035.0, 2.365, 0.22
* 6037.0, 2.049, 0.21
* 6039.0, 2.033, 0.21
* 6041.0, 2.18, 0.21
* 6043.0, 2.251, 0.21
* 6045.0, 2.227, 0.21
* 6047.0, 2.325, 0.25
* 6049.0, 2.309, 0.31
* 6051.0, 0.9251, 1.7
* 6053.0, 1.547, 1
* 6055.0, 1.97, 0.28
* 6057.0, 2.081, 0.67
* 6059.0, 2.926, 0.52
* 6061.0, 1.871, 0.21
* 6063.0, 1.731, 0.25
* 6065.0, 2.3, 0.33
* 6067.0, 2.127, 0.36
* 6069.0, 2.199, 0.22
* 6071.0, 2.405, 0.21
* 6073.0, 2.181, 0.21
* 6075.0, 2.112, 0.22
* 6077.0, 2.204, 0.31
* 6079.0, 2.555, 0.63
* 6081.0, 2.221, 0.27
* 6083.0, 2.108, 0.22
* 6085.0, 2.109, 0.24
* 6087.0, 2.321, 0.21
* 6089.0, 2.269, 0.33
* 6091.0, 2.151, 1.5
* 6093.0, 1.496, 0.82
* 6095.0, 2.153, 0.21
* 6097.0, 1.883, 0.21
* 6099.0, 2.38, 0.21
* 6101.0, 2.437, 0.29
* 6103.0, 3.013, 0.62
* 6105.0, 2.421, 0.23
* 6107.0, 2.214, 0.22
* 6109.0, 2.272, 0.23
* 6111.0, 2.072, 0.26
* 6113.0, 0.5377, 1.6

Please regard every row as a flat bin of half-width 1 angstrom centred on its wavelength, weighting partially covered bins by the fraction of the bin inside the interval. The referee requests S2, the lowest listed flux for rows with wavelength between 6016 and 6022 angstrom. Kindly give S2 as 2.311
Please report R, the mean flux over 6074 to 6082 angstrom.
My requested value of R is 2.27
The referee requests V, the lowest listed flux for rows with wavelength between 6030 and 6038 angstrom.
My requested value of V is 2.049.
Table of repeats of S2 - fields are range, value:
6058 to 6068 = 1.731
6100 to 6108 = 2.214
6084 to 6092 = 2.109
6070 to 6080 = 2.112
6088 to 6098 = 1.496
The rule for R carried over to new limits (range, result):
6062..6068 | 2.05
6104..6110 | 2.3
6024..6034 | 2.14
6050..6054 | 1.24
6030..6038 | 2.26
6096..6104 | 2.43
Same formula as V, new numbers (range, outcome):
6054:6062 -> 1.871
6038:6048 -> 2.033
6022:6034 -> 1.658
